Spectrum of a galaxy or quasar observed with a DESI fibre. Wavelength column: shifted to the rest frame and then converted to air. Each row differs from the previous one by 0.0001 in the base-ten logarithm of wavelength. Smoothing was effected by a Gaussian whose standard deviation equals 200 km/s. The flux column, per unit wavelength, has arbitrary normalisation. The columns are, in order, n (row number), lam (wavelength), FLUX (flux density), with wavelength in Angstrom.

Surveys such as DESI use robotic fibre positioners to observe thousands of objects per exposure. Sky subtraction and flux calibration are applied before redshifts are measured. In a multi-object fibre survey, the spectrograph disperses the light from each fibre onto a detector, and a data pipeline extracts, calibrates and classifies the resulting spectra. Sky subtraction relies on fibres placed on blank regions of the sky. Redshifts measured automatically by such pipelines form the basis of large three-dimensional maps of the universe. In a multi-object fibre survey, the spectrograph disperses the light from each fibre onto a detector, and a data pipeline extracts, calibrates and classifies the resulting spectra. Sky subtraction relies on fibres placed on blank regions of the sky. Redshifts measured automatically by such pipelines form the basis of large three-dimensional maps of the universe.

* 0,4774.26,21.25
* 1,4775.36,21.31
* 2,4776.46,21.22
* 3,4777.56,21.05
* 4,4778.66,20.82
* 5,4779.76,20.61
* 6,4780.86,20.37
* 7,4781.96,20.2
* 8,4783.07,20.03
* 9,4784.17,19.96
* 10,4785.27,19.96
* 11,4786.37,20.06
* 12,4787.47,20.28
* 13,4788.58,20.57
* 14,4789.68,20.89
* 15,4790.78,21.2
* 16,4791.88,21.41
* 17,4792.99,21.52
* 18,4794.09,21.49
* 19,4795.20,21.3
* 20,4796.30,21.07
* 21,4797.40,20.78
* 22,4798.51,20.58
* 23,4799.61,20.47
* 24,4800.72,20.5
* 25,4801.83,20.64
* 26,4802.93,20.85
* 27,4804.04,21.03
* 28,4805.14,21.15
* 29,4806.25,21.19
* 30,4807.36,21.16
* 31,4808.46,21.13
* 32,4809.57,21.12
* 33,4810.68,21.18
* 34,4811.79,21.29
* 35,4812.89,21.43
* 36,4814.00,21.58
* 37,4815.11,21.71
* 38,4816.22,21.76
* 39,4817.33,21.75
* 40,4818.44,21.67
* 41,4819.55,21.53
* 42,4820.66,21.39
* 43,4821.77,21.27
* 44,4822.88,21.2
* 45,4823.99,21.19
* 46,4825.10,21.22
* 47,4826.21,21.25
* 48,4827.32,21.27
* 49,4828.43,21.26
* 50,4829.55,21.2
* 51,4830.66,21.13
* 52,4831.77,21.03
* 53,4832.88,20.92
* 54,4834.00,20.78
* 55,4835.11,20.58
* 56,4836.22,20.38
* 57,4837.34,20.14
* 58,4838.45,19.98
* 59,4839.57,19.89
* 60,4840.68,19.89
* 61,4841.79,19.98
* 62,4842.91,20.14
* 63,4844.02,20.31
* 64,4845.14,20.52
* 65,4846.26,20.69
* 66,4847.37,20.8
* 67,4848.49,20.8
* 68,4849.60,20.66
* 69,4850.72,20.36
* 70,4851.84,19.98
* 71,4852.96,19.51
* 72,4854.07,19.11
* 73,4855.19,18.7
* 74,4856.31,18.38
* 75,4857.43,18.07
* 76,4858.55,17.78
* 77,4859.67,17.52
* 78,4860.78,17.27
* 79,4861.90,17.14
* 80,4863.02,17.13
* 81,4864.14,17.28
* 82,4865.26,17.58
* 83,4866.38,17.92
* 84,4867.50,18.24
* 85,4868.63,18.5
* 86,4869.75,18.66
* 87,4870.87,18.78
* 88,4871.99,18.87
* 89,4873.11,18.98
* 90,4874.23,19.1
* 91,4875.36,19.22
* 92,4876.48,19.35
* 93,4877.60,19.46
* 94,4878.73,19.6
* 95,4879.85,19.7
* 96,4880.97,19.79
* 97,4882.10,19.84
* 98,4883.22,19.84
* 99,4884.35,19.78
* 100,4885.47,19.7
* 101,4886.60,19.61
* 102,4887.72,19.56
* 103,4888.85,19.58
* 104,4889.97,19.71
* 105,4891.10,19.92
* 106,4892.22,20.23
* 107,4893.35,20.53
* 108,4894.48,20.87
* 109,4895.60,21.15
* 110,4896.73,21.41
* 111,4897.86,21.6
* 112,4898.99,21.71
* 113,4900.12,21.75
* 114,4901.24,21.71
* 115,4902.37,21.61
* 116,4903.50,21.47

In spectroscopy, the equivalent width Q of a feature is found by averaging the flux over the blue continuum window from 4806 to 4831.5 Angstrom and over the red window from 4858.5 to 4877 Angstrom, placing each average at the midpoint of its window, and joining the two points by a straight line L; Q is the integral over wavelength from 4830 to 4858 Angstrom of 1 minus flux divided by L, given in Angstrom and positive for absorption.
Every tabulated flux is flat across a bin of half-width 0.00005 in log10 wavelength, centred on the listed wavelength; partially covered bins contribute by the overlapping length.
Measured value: -0.5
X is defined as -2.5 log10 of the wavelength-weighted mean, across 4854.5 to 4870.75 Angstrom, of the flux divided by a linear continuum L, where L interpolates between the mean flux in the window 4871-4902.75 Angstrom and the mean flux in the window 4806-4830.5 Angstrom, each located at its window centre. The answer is 0.15 mag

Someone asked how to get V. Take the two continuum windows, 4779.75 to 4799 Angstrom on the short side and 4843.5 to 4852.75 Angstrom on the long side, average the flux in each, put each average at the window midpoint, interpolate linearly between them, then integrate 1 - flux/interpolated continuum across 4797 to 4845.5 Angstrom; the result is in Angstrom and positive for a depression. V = -0.9 Angstrom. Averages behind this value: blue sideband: 20.7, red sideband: 20.5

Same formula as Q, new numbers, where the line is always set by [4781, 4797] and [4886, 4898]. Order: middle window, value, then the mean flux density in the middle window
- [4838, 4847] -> 0.1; 20.2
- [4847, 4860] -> 0.7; 19.3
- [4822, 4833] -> -0.3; 21.2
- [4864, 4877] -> 1.2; 18.6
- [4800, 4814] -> -0.3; 21.1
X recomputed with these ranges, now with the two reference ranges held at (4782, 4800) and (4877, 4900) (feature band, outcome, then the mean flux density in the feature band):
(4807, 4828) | -0.04 mag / 21.4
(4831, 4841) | 0.00 mag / 20.4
